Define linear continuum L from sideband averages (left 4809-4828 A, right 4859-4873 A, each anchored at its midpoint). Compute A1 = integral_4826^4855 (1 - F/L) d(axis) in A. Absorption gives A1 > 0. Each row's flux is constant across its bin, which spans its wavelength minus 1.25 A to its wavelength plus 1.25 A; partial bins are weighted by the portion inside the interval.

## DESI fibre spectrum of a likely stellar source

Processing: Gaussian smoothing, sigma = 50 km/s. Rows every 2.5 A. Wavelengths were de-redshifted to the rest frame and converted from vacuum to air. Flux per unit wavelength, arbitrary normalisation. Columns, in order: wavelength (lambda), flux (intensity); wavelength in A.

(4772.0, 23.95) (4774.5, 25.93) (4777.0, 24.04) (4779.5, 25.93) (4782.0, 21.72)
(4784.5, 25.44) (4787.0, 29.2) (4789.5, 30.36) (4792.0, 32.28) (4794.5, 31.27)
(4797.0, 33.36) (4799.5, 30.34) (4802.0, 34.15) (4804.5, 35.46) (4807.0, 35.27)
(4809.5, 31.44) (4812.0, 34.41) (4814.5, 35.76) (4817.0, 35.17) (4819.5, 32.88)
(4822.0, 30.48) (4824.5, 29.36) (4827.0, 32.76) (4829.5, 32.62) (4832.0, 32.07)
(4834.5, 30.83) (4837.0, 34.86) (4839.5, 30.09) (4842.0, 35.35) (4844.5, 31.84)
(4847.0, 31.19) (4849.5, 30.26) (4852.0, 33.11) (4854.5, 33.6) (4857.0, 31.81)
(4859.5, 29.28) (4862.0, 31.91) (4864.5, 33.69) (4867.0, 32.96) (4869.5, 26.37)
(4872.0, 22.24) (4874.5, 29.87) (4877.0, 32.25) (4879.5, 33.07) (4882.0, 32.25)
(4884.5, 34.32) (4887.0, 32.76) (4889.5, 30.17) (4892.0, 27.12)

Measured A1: -0.97 A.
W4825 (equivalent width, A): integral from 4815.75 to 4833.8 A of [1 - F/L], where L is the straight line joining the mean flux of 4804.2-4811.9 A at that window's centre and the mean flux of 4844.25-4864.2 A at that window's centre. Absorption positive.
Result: 0.5 A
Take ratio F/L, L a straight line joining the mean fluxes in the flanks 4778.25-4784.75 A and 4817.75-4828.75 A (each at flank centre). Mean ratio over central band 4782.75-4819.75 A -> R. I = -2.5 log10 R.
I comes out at -0.17 mag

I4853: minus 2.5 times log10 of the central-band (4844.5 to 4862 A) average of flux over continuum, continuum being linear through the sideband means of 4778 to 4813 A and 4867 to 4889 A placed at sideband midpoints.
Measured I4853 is -0.04 mag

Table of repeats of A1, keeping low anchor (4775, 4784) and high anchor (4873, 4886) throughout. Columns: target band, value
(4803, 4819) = -4.7 A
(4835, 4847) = -1.5 A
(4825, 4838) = -1.9 A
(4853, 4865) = -0.6 A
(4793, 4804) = -2.9 A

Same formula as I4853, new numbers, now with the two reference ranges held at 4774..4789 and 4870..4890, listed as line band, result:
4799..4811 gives -0.24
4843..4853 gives -0.09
